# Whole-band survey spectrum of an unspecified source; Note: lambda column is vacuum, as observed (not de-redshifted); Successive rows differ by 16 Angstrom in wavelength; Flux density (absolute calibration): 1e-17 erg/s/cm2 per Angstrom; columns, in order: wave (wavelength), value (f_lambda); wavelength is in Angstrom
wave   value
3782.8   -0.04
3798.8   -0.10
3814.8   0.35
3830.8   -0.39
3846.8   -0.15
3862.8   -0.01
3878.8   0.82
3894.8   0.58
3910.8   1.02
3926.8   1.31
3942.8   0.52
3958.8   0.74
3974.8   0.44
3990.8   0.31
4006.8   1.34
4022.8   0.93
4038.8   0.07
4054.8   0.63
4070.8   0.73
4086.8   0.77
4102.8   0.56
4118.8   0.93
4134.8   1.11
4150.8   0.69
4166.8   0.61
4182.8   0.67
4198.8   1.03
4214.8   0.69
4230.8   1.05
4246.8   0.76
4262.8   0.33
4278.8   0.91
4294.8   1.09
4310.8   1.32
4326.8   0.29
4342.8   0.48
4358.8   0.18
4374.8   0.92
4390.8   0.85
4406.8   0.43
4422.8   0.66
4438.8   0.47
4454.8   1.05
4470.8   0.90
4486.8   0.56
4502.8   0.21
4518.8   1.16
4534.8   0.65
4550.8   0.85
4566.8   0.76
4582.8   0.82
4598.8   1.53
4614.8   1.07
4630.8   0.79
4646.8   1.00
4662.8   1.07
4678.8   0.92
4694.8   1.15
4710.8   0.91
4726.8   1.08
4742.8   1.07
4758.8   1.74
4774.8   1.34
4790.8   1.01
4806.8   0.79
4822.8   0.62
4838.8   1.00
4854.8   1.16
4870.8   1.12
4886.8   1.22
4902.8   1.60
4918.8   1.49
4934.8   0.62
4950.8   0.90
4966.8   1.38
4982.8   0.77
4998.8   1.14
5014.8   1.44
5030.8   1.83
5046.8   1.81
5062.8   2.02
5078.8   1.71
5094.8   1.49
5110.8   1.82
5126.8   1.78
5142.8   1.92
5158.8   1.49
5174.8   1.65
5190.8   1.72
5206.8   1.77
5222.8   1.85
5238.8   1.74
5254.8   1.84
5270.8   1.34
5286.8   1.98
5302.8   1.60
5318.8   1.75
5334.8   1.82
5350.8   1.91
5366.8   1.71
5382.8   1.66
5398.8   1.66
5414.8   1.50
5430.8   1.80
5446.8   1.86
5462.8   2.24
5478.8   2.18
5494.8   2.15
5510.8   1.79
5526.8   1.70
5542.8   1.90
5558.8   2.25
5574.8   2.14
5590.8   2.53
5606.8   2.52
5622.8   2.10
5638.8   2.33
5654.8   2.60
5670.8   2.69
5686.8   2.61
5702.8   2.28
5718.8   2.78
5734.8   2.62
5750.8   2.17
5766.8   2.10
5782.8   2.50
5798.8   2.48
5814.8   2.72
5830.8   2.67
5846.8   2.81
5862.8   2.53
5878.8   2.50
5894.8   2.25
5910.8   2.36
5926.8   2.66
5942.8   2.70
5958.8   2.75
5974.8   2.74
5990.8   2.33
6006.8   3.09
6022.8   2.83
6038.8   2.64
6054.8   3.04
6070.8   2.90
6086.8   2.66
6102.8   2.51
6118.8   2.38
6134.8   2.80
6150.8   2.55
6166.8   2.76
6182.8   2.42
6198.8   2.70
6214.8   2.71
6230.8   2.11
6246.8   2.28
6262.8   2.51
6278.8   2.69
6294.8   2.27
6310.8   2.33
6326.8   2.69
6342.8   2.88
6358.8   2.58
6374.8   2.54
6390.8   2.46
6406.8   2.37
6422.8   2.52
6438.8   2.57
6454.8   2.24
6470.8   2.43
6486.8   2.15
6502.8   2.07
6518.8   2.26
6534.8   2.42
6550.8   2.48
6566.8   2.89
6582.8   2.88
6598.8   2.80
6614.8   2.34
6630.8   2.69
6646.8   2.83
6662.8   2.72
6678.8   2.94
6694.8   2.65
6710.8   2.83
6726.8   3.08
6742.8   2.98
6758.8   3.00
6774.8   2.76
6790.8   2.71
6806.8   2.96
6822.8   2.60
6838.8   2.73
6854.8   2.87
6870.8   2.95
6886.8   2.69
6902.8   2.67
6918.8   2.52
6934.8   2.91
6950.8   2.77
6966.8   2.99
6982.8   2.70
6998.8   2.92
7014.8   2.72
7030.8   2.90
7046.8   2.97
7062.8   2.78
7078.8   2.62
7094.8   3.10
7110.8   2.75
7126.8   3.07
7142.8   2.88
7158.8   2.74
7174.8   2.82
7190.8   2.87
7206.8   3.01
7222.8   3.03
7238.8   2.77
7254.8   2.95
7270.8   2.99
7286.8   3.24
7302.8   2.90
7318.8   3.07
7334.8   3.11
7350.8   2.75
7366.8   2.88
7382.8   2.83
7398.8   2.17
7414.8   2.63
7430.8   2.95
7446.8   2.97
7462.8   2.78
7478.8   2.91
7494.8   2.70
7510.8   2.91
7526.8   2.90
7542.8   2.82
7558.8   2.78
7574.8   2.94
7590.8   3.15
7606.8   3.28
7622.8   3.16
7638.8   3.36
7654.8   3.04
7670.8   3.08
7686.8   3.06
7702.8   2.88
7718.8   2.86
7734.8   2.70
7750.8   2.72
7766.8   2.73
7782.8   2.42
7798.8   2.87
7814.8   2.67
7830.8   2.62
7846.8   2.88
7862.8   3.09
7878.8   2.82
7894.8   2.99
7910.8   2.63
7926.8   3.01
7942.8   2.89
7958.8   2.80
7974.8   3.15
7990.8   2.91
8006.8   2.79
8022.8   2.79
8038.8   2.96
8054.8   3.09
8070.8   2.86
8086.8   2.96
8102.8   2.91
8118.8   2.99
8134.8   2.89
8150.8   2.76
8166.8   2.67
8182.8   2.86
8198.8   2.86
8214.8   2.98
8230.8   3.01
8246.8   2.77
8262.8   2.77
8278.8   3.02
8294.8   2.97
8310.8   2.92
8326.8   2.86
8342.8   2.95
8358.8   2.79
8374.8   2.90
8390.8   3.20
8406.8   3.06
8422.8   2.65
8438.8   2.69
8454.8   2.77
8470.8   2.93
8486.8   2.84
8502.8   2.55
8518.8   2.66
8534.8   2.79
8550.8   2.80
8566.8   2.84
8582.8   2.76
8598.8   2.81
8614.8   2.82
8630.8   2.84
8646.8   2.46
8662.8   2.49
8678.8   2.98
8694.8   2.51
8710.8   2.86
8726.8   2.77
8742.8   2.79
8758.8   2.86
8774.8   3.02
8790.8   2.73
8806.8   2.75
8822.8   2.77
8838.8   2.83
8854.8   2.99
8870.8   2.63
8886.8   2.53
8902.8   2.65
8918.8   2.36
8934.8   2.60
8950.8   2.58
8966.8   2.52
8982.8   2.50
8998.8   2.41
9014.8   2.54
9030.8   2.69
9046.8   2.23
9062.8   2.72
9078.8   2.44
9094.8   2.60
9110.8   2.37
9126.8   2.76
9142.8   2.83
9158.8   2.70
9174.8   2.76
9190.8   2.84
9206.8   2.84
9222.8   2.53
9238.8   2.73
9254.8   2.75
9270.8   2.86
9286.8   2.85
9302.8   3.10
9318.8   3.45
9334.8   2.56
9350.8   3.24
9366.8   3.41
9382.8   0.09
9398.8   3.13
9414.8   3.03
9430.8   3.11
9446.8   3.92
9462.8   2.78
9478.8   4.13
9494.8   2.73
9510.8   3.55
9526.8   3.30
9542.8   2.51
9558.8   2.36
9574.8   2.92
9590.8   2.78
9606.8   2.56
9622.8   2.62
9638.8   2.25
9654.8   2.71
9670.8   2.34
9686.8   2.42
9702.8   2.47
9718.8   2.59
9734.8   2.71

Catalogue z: 0.256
